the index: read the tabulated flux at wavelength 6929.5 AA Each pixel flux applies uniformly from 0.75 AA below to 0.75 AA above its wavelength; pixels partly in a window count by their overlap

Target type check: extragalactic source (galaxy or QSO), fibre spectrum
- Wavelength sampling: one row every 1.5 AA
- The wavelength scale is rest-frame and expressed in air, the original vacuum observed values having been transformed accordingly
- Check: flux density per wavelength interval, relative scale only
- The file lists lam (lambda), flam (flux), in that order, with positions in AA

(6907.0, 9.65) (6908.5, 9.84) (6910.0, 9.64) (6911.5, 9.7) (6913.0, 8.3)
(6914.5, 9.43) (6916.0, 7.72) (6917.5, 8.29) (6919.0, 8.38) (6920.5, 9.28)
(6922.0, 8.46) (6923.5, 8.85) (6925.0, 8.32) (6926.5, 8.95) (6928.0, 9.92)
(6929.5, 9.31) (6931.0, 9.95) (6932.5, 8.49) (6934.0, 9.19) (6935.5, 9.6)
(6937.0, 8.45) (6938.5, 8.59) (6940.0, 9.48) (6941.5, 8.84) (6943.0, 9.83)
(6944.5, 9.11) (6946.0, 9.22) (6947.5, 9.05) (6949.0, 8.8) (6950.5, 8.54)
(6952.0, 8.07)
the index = 9.31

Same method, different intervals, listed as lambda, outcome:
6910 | 9.64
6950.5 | 8.54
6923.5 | 8.85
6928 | 9.92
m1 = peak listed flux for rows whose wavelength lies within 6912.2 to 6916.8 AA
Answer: 9.43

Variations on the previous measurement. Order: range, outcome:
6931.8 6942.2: 9.6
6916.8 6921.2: 9.28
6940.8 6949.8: 9.83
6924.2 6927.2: 8.95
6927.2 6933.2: 9.95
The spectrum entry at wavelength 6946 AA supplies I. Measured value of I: 9.22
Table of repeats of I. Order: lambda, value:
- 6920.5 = 9.28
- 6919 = 8.38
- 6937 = 8.45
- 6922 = 8.46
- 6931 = 9.95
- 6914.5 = 9.43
